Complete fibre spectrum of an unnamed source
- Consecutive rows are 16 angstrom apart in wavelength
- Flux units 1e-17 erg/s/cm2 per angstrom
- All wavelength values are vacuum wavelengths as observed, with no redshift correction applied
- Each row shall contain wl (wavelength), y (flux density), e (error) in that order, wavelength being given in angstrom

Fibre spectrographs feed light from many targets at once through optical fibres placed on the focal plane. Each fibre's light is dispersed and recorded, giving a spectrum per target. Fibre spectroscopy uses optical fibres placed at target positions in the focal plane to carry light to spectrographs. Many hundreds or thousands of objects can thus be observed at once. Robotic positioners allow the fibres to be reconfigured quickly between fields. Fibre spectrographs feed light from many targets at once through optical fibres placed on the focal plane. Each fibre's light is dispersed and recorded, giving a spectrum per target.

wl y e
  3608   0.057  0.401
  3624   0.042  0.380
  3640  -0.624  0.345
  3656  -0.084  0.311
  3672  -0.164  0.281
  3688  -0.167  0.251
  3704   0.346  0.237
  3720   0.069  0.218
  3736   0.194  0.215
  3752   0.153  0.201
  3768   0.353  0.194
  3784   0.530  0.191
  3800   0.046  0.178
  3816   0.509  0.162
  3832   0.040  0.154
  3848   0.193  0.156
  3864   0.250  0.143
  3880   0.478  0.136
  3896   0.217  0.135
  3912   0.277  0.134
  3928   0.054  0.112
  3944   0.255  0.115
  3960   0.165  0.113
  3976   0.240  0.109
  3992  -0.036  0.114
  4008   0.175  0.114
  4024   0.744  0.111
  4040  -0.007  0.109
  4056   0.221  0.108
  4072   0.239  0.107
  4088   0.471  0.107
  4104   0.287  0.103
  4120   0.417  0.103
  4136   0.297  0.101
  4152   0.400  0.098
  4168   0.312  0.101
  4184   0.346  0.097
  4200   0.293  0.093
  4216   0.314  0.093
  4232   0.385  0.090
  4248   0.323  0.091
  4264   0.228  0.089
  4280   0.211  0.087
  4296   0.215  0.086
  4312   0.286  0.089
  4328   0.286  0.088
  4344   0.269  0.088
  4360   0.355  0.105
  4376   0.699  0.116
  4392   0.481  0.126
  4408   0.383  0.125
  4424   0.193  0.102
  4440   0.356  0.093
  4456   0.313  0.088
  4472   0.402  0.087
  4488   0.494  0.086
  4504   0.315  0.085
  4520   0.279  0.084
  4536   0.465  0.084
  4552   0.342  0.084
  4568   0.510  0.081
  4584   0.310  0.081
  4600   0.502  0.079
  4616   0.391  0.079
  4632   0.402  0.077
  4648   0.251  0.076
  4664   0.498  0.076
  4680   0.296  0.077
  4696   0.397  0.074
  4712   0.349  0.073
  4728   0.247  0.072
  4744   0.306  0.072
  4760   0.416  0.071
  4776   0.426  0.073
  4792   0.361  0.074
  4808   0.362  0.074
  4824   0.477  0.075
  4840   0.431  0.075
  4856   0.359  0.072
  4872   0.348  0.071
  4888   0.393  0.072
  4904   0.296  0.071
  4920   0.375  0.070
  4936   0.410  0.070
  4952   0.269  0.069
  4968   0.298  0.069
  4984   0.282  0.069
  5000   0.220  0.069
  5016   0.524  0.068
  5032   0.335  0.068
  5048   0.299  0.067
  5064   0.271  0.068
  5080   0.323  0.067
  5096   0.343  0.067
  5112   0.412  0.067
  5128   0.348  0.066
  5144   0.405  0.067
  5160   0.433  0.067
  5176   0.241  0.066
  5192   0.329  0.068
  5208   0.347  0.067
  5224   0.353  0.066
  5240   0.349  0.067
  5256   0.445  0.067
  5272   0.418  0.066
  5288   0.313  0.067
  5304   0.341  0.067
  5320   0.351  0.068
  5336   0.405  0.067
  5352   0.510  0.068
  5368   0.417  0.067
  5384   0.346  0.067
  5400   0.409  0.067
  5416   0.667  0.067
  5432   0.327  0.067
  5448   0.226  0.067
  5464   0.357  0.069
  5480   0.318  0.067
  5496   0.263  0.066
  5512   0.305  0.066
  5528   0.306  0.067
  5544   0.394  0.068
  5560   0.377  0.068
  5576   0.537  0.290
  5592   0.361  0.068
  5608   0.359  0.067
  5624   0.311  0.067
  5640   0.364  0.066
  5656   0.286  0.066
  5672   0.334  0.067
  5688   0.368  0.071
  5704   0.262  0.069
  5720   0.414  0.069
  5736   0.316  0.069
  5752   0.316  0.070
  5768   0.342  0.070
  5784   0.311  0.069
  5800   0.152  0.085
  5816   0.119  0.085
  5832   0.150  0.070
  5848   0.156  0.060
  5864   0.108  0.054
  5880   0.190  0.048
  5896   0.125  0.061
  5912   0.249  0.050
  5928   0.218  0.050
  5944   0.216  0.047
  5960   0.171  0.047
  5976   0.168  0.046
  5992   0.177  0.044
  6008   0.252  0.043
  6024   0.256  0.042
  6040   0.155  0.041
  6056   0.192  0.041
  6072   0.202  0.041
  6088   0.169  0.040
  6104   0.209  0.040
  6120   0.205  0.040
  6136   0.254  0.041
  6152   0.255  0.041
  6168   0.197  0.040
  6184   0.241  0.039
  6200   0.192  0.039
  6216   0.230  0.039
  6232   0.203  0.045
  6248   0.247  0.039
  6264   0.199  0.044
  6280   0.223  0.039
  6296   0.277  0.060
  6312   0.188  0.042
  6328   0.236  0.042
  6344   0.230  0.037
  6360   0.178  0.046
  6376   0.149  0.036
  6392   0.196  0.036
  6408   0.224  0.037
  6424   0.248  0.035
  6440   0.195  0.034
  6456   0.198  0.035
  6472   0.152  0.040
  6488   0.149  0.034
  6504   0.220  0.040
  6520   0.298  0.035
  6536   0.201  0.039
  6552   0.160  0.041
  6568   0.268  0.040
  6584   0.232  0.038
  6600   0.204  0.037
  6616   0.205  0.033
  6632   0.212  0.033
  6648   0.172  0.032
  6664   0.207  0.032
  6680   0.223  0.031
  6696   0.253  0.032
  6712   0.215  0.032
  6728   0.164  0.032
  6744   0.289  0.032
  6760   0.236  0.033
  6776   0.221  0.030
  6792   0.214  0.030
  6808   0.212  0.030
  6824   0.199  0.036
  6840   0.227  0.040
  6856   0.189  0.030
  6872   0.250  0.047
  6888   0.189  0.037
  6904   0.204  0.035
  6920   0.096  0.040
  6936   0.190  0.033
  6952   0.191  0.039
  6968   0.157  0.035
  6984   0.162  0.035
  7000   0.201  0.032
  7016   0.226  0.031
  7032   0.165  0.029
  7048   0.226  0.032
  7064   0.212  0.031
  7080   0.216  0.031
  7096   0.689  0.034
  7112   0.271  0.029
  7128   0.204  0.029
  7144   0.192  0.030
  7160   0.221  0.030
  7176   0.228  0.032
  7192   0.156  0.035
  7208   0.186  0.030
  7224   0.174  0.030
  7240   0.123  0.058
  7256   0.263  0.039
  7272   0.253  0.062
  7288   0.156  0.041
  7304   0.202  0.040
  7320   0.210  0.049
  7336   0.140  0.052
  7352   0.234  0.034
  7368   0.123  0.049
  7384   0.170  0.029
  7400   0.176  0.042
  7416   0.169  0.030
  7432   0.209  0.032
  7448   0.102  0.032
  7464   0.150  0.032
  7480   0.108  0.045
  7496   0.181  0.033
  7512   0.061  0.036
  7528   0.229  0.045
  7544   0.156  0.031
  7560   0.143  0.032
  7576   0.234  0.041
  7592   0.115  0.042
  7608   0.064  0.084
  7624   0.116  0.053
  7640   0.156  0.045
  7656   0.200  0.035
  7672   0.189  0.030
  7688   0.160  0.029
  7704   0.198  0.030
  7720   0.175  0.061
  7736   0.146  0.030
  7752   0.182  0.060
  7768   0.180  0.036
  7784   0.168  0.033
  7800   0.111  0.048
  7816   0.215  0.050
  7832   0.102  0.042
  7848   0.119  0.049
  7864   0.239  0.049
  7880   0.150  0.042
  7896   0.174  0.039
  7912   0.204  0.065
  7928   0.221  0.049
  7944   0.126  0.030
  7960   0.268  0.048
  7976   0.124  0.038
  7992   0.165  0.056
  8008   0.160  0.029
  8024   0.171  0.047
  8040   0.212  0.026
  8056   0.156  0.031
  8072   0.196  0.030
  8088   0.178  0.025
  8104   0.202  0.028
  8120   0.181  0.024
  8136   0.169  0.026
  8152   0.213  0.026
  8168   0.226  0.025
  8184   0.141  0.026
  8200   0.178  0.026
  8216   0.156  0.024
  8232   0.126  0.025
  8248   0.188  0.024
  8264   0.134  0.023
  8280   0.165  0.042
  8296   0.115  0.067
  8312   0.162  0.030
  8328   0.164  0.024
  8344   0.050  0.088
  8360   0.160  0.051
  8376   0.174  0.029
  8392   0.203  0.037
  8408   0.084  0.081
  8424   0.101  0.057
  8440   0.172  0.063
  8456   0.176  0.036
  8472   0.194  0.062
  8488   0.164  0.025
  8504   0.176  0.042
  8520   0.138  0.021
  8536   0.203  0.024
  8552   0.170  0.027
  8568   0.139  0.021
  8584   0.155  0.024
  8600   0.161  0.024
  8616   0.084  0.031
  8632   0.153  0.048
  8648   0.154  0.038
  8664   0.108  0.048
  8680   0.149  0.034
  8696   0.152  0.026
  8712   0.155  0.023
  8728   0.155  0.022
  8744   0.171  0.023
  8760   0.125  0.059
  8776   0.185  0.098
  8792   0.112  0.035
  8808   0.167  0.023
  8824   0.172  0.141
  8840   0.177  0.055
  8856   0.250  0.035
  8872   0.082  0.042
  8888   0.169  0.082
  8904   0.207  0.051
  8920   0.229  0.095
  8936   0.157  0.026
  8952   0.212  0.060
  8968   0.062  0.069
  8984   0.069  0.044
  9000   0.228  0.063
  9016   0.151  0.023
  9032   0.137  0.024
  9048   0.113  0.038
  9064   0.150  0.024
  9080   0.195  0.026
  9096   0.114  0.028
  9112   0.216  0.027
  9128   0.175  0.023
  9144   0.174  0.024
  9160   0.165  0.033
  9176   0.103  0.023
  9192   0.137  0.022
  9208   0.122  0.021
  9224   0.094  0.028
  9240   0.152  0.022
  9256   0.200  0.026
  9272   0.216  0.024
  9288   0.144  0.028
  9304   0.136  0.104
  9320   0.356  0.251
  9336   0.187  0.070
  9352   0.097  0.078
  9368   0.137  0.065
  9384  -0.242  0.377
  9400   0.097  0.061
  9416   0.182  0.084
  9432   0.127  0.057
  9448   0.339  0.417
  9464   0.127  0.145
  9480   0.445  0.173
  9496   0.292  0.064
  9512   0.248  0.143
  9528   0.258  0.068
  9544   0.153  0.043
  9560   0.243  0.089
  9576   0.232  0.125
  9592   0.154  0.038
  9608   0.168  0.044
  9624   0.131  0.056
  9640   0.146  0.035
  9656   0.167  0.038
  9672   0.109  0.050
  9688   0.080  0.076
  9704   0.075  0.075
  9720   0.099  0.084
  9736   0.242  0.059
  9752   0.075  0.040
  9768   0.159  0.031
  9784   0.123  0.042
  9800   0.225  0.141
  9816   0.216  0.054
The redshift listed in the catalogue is 0.080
